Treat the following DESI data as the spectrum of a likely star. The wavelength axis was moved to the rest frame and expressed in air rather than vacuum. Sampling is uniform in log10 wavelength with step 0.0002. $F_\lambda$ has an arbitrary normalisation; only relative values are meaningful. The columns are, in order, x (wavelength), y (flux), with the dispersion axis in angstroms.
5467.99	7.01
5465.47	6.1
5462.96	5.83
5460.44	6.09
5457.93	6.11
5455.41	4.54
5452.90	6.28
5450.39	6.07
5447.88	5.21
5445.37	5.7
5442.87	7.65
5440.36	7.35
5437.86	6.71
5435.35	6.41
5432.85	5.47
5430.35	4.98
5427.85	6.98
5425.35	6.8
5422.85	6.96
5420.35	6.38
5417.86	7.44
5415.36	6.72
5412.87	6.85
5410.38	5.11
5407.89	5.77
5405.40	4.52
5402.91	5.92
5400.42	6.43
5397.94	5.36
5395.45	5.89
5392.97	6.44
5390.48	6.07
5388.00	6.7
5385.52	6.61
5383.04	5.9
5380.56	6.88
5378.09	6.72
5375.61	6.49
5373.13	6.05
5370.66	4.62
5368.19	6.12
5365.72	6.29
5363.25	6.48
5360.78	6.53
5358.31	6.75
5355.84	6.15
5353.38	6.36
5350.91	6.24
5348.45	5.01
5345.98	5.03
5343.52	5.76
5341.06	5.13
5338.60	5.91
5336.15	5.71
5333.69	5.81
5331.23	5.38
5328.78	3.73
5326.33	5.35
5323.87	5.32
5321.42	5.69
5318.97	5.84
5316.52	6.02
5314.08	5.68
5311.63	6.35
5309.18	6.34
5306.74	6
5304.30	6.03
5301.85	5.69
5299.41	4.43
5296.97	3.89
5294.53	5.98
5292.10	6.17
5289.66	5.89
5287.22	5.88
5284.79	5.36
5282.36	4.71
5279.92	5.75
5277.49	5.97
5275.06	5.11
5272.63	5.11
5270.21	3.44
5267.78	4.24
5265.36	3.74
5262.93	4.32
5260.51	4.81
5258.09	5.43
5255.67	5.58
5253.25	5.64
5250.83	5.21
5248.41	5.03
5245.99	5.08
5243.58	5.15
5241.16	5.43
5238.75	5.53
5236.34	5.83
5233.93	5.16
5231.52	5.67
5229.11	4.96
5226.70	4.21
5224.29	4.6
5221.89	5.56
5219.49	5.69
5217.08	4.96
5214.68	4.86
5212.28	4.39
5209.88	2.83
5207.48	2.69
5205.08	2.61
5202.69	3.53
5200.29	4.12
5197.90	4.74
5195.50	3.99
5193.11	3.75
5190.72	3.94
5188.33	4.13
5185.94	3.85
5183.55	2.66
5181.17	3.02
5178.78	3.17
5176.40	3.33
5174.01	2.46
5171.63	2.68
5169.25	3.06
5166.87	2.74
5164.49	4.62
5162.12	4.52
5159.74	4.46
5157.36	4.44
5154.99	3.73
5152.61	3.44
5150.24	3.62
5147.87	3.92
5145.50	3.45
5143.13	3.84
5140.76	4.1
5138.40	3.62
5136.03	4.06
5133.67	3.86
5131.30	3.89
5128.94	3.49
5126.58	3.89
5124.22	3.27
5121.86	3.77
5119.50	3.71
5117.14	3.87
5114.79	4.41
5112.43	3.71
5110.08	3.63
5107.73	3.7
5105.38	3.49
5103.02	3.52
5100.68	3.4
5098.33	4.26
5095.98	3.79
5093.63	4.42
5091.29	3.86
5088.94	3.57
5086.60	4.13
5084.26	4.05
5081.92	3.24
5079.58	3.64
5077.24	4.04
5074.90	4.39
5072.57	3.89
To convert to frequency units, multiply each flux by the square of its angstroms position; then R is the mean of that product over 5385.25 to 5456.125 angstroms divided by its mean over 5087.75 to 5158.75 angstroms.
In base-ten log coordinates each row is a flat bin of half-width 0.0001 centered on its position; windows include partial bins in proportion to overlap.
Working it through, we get 1.83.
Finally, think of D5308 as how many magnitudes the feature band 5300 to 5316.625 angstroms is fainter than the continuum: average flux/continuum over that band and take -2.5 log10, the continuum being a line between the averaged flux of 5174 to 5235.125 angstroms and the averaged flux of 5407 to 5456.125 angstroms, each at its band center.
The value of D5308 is -0.172 mag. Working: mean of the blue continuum 4.07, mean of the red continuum 6.29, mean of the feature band 5.96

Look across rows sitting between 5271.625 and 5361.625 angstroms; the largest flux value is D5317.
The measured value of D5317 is 6.75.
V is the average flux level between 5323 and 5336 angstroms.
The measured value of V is 5.16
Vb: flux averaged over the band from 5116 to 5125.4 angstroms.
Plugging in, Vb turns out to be 3.65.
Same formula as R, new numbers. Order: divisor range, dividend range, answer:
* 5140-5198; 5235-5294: 1.48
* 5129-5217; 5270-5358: 1.59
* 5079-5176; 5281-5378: 1.65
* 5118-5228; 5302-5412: 1.65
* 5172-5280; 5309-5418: 1.40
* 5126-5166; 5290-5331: 1.50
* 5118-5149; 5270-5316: 1.56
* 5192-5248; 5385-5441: 1.46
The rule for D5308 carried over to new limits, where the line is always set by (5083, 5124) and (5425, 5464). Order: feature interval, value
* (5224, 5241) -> -0.11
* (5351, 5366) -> -0.16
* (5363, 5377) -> -0.07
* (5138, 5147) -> 0.09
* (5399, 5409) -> 0.04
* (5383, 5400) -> -0.07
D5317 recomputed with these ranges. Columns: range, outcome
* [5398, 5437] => 7.44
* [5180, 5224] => 5.69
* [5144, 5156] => 3.92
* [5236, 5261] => 5.83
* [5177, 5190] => 4.13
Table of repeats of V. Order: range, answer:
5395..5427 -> 6.18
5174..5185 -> 3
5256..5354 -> 5.36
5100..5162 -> 3.8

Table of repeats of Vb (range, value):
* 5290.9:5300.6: 5.12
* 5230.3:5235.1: 5.41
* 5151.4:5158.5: 3.87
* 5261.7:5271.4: 3.94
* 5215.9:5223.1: 5.41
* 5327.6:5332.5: 4.57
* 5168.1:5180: 2.94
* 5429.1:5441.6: 6.18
